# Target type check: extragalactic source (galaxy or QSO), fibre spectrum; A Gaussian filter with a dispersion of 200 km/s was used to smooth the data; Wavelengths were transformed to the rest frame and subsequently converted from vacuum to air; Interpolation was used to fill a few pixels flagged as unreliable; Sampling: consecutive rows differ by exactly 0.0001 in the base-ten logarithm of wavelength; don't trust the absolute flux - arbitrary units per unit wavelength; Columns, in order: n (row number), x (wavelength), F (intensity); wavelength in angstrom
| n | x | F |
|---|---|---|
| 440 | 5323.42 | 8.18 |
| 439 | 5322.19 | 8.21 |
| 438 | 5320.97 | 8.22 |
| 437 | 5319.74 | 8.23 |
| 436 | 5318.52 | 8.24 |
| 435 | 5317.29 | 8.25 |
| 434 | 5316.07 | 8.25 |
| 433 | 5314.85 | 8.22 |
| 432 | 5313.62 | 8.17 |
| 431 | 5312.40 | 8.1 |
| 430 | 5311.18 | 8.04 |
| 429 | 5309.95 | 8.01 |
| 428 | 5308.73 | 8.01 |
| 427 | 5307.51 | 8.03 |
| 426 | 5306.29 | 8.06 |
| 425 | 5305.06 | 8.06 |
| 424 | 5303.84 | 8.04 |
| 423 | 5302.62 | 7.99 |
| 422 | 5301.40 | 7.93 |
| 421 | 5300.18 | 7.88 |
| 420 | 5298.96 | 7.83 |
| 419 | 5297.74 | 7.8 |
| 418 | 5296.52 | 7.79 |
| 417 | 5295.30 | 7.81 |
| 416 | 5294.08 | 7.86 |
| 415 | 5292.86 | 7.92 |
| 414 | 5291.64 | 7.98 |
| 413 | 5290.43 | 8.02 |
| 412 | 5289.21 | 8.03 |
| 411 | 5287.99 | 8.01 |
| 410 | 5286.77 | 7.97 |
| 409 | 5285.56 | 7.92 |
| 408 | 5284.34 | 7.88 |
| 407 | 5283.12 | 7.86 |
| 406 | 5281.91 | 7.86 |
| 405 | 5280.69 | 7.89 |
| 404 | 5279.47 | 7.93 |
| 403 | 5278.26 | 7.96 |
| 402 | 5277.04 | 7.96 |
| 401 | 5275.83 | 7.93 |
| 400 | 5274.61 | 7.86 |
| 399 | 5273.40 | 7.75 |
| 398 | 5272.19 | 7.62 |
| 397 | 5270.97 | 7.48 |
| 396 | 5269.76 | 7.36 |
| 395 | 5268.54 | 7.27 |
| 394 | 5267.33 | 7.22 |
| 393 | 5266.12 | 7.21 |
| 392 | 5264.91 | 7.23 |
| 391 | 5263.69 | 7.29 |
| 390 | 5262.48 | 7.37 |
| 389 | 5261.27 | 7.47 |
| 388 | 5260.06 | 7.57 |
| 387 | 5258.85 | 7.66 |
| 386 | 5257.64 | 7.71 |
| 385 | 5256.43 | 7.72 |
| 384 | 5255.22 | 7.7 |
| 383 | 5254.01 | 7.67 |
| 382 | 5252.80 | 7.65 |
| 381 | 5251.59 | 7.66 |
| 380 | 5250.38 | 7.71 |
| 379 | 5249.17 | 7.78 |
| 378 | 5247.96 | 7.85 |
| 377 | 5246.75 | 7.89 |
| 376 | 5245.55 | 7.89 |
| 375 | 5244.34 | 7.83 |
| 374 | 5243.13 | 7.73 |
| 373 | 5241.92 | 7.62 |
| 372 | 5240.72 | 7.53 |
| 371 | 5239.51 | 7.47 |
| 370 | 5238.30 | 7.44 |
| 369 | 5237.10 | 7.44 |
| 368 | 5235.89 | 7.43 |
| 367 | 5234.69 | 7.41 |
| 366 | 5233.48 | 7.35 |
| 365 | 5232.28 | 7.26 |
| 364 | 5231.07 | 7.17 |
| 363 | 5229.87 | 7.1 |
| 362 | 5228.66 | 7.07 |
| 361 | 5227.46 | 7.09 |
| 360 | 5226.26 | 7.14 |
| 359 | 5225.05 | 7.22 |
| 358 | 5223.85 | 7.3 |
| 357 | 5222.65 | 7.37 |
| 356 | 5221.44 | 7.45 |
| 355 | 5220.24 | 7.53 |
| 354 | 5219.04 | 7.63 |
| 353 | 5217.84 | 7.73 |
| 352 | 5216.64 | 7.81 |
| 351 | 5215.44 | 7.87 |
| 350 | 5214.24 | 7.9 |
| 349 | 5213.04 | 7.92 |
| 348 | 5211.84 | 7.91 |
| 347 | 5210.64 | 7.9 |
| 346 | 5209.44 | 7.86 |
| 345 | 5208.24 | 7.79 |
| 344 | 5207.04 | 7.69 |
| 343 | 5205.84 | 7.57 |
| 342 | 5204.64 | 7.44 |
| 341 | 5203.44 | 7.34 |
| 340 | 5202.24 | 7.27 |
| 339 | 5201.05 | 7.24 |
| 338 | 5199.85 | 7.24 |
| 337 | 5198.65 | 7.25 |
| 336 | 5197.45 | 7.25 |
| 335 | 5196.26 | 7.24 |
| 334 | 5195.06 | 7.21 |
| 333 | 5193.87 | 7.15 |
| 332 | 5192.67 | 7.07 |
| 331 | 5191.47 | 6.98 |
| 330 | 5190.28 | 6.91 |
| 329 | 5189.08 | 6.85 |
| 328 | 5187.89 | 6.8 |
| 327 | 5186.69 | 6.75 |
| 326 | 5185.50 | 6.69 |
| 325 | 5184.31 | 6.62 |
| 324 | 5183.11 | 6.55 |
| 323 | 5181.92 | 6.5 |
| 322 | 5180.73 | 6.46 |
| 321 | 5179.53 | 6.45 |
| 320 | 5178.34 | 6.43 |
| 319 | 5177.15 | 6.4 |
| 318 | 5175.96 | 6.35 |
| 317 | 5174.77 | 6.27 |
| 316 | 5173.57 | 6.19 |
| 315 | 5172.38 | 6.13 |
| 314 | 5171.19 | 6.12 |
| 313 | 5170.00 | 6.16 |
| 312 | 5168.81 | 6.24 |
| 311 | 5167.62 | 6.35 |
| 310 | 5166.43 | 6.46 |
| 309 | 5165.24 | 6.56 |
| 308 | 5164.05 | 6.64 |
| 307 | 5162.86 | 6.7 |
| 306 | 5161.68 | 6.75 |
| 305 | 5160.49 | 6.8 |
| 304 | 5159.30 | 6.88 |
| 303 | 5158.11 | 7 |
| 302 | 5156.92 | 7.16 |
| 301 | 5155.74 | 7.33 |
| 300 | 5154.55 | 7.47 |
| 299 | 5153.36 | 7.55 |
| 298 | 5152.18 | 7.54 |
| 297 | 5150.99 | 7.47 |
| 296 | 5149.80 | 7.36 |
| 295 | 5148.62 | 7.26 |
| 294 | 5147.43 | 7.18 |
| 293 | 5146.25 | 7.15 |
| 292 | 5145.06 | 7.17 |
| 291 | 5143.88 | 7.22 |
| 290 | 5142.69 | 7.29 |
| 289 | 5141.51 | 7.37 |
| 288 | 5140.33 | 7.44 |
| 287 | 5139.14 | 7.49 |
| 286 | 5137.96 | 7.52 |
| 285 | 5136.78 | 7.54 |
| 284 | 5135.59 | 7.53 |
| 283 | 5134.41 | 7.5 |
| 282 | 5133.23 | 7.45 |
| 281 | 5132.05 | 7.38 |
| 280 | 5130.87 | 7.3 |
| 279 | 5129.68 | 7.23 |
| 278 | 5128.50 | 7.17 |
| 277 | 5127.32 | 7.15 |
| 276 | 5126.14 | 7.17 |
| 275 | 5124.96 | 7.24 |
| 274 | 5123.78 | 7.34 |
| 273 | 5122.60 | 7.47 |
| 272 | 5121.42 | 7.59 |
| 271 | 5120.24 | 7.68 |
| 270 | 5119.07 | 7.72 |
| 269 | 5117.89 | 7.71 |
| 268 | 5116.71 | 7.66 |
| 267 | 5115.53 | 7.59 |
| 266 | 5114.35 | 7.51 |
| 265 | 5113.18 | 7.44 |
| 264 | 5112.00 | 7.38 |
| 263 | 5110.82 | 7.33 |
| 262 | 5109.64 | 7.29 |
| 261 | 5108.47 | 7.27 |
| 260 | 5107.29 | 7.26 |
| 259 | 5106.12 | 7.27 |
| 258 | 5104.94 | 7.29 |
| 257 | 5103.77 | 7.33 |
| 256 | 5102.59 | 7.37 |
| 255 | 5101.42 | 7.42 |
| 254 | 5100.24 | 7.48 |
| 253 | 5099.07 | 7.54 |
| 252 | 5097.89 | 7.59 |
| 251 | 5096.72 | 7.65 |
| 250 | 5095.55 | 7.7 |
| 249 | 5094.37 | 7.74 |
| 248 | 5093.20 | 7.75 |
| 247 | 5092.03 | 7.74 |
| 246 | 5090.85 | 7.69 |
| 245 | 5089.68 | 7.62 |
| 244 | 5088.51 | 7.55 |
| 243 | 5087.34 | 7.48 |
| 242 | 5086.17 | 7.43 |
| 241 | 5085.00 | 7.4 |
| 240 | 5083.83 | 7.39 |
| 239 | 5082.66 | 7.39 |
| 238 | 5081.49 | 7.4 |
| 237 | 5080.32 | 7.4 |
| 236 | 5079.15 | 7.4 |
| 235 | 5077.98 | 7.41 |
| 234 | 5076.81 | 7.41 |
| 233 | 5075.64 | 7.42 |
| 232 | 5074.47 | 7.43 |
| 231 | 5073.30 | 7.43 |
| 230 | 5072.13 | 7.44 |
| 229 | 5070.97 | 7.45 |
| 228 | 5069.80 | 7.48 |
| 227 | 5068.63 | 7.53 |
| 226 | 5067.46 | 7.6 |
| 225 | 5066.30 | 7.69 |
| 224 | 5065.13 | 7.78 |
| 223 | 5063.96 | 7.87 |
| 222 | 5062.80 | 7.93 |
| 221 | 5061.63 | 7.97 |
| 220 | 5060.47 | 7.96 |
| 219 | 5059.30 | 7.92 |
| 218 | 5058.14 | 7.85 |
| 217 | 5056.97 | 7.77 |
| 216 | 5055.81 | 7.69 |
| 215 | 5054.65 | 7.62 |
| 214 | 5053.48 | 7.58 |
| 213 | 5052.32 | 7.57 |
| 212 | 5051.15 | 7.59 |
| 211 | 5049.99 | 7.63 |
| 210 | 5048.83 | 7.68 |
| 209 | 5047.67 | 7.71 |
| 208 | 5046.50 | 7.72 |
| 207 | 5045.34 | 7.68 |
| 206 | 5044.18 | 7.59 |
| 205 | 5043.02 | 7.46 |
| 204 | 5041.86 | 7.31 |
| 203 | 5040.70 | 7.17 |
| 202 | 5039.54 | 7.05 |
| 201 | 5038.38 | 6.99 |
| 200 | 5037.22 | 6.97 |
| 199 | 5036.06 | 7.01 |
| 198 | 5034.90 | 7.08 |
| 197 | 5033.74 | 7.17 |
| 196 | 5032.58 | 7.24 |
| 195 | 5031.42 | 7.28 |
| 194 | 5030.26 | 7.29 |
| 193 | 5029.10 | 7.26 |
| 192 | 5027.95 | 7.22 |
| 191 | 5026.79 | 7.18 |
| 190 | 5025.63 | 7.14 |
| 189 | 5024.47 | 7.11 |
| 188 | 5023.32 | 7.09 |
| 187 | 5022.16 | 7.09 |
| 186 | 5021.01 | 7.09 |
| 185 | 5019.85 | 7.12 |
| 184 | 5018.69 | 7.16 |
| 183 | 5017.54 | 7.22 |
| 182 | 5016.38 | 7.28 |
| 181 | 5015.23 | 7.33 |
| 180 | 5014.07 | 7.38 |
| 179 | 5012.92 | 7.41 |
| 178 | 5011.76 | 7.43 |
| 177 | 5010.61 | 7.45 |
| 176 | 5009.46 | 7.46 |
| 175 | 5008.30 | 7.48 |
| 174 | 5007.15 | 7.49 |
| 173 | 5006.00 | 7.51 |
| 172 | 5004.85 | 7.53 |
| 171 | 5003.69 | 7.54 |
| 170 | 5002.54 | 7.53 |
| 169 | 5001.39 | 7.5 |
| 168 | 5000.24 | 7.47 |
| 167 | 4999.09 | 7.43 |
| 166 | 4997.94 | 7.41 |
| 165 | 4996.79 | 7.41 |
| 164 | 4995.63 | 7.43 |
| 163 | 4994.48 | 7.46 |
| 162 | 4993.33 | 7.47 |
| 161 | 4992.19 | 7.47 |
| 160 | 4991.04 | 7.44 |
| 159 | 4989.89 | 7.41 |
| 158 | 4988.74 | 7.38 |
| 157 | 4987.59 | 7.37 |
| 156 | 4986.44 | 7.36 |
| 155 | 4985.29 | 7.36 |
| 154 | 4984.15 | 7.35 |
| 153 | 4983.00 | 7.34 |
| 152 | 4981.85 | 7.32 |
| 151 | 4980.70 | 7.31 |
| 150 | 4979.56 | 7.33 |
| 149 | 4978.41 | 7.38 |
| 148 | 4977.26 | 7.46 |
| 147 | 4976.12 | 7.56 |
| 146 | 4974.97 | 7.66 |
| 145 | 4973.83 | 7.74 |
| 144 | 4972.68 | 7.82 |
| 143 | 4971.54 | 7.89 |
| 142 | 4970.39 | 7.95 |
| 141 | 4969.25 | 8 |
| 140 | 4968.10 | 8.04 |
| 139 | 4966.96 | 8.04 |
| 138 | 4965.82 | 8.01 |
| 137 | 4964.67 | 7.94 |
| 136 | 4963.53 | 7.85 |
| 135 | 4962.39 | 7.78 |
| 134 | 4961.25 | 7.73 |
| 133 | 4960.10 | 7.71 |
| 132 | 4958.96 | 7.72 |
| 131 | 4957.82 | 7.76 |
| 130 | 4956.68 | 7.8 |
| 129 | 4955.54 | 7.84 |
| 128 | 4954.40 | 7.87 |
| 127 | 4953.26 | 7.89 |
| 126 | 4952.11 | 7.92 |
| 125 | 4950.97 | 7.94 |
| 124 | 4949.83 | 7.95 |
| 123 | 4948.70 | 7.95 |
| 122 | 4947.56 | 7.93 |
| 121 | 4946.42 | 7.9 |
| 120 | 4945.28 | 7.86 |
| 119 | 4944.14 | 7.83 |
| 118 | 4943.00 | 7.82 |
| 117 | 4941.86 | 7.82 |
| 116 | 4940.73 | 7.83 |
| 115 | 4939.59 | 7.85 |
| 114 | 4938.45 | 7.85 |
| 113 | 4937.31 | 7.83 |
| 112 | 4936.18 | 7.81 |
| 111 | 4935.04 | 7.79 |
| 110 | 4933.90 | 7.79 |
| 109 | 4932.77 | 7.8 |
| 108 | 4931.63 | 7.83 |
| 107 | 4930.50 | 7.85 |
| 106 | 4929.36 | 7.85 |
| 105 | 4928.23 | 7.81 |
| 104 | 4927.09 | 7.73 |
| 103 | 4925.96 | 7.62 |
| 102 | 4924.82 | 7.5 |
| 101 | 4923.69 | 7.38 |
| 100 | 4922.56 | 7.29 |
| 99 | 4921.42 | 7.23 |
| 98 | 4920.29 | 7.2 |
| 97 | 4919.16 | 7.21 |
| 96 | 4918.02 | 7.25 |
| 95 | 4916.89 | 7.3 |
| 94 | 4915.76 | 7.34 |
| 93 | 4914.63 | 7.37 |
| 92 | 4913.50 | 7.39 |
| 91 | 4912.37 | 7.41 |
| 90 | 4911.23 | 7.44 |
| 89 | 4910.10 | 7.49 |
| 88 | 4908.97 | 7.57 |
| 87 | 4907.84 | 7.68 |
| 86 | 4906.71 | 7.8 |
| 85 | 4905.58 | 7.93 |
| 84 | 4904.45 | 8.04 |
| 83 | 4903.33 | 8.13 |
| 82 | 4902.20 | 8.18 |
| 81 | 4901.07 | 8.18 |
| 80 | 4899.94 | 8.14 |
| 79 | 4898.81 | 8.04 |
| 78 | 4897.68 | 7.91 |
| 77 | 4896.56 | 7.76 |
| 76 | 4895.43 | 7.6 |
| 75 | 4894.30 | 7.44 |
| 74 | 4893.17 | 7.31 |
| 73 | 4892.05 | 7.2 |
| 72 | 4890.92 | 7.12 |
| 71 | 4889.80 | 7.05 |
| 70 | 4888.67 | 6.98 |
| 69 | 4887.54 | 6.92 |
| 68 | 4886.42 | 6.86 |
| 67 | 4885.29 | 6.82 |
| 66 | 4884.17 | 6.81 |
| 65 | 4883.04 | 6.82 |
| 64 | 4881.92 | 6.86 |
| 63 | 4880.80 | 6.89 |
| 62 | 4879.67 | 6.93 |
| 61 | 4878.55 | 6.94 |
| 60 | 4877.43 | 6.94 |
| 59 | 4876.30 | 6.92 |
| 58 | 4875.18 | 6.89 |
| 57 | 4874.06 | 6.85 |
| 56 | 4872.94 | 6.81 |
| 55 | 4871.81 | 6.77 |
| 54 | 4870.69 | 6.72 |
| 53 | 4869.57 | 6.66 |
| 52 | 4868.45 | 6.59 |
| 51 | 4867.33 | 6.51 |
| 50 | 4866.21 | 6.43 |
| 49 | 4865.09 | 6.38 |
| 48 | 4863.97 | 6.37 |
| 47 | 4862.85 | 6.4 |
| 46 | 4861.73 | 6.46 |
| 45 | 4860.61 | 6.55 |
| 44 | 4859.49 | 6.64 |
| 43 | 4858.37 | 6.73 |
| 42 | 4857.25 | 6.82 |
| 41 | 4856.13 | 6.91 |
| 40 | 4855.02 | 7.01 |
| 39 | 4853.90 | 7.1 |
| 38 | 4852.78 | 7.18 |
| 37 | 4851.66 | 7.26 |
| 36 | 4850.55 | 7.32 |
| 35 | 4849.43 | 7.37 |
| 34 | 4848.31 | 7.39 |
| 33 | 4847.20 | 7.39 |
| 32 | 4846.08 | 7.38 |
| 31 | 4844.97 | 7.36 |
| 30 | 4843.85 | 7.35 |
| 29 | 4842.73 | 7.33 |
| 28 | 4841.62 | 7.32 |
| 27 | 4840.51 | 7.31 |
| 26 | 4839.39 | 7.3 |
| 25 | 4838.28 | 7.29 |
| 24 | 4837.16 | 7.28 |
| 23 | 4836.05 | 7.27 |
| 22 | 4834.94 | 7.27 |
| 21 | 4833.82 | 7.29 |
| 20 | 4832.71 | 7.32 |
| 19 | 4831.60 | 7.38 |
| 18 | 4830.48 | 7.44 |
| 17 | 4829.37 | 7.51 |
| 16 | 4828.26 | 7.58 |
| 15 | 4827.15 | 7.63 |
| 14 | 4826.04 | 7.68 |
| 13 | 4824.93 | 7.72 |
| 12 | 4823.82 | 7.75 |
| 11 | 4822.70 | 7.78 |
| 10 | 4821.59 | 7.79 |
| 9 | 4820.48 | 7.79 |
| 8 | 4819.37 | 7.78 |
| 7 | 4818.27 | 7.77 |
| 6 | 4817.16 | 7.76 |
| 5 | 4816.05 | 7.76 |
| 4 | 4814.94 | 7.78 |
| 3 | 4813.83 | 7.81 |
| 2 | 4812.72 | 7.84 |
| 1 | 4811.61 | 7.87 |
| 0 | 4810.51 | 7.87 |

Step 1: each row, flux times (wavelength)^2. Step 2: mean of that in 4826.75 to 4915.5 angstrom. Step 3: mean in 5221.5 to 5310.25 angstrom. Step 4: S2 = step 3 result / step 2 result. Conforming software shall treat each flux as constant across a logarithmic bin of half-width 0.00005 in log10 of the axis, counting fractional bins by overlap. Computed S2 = 1.2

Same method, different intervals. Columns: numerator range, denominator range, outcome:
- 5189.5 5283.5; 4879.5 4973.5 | 1.11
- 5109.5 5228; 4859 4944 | 1.09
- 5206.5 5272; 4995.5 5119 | 1.09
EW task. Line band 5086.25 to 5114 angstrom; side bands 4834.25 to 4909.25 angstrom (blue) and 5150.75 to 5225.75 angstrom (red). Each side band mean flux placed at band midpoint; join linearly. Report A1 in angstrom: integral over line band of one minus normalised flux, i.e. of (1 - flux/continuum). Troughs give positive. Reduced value -1.56 angstrom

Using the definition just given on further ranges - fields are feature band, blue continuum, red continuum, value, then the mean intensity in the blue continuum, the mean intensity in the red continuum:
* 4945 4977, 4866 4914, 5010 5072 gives -2.2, 7.26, 7.43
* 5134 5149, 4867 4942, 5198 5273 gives 0.3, 7.4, 7.52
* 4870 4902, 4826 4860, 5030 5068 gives 0.7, 7.27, 7.53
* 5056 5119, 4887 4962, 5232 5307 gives 1.2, 7.67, 7.72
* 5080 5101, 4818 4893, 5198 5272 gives -0.5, 7.11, 7.52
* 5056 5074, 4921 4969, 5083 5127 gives -0.3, 7.8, 7.49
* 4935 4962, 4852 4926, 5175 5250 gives -2.5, 7.16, 7.29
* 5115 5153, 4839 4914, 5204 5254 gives 0.3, 7.17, 7.57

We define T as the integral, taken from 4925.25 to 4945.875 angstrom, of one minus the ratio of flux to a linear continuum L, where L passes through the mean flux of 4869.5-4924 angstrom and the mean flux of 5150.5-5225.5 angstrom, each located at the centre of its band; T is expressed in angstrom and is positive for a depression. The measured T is -1.51 angstrom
